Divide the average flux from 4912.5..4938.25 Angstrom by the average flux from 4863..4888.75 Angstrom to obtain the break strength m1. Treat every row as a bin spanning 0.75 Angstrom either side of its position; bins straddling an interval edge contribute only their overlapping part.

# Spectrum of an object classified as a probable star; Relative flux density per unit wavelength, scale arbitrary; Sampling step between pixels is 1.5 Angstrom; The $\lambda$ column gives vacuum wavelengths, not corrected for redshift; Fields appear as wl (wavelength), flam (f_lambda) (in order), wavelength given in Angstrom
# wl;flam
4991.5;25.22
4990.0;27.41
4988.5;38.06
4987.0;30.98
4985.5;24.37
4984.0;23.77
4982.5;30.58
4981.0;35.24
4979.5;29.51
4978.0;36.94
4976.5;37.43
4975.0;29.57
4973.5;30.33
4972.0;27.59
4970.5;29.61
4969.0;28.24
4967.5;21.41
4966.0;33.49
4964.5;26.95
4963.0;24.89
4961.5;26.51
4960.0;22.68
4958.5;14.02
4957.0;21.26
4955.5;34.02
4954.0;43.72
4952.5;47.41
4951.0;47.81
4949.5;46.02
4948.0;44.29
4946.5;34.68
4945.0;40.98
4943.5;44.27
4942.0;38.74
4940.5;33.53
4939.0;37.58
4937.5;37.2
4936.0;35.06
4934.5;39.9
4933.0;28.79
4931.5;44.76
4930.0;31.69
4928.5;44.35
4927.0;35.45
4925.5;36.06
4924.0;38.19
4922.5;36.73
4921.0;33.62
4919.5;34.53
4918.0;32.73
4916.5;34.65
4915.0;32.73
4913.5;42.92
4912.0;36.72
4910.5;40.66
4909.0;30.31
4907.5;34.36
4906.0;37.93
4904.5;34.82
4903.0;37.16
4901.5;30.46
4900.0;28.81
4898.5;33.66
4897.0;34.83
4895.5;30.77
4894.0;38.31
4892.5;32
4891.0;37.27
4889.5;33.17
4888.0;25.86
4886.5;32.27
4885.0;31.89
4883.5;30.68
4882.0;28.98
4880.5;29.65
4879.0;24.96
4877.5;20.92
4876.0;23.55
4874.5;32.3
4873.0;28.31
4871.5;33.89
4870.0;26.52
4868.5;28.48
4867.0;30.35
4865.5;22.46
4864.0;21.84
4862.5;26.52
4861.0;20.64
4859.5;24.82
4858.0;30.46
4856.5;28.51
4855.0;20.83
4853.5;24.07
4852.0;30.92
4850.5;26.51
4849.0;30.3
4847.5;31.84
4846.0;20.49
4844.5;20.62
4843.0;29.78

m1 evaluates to 1.3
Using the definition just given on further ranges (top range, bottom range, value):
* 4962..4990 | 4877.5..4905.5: 0.94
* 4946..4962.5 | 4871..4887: 1.21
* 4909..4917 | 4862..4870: 1.42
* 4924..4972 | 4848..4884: 1.29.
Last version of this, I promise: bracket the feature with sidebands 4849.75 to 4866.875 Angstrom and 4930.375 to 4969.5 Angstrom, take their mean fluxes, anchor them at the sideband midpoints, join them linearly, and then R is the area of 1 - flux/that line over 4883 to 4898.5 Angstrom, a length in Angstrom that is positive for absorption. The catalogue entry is -2.22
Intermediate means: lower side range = 25.4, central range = 32.8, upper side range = 34.6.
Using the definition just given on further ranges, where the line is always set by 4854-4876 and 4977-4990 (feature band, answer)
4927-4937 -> -2.8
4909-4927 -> -4.6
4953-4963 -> 0.9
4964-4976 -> 0.8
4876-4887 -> -0.3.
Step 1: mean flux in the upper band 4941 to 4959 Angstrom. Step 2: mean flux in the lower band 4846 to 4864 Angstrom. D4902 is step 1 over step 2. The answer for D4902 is 1.45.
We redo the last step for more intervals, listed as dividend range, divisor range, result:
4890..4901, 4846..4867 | 1.29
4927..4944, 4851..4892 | 1.35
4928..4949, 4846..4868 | 1.46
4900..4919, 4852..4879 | 1.34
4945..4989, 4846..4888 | 1.17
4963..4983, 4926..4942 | 0.82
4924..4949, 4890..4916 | 1.09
